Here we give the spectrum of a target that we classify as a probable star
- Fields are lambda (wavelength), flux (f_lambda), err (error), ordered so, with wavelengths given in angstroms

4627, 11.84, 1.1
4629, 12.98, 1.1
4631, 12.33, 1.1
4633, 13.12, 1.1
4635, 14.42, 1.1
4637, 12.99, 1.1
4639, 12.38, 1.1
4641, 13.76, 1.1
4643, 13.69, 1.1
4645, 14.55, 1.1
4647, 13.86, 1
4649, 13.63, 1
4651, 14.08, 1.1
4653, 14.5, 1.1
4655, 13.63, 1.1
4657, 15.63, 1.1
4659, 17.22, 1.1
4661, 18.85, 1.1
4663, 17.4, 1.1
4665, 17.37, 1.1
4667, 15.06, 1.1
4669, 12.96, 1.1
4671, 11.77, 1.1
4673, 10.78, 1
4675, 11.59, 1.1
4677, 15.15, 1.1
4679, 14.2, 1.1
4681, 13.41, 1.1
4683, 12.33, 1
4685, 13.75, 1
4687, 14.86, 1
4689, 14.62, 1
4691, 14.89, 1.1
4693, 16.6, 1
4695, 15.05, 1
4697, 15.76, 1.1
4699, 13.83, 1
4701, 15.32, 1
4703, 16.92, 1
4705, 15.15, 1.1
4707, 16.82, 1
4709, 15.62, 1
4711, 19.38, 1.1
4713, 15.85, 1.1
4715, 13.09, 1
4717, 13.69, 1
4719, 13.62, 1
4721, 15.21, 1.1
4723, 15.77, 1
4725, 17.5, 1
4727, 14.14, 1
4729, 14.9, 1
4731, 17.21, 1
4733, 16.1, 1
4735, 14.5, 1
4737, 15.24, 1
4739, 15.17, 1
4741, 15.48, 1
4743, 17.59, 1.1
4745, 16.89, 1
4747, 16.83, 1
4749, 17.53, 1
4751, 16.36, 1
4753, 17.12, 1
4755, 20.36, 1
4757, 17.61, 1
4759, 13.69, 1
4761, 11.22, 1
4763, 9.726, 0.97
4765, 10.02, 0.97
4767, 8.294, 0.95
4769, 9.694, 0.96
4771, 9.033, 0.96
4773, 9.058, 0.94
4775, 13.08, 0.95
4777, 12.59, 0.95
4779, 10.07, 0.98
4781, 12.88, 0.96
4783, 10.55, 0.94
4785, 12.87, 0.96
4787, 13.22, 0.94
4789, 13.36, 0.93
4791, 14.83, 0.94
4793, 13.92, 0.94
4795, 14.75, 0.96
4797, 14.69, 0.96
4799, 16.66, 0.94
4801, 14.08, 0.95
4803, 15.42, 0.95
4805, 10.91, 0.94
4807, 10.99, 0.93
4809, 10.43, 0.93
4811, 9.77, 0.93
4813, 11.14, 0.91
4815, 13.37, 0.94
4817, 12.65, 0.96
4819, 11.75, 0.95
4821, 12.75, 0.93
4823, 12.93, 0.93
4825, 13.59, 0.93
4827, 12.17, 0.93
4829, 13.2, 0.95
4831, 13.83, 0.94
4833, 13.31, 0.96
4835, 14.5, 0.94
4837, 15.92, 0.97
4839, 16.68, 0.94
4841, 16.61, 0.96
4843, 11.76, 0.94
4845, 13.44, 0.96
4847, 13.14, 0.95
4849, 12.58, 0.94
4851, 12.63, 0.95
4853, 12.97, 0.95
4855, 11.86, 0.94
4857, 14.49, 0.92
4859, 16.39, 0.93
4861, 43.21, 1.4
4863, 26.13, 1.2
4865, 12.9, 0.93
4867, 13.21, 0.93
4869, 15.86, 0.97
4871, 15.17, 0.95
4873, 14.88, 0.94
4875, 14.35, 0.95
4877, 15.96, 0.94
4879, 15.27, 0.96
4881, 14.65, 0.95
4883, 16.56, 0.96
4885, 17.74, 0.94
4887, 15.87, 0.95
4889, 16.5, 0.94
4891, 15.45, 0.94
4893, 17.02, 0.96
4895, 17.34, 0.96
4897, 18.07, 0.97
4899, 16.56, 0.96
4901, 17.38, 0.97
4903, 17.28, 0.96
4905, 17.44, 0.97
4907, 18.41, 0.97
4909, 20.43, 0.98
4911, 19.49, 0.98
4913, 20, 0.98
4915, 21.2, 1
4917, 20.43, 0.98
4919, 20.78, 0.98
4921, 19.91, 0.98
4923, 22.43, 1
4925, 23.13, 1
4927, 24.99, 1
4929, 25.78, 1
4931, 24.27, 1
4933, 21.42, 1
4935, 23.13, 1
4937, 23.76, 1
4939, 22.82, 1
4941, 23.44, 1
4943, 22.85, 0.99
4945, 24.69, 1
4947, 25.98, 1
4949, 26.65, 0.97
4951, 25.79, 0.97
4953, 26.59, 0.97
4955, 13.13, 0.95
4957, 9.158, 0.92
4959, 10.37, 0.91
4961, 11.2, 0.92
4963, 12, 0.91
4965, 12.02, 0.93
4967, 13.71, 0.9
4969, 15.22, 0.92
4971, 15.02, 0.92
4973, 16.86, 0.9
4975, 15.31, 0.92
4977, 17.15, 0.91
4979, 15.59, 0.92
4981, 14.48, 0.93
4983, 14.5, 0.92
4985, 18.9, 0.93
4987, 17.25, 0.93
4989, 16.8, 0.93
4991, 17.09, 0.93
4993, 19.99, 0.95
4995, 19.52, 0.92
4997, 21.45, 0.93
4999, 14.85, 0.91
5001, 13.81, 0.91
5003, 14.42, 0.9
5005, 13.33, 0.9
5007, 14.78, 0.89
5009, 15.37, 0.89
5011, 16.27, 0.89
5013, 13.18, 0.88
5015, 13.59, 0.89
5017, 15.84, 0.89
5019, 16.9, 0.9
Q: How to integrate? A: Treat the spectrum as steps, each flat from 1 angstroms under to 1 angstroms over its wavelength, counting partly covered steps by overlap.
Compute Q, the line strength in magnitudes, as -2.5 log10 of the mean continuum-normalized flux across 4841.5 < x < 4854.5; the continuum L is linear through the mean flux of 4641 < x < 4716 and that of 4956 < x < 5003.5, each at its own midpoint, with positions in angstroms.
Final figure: 0.17 mag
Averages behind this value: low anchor 14.8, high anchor 15.3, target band 12.9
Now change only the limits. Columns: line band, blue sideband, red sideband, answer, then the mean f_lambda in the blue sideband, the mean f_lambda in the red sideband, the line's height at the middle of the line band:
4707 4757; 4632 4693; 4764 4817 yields -0.224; 14.3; 12.2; 13.1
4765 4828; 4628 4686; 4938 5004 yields 0.261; 14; 17.5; 15.6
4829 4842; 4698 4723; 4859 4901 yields 0.138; 15.4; 17.6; 17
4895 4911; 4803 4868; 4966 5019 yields -0.192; 14.4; 16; 15.1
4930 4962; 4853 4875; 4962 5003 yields -0.249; 18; 16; 16.6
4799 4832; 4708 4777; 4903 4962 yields 0.330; 14.6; 21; 17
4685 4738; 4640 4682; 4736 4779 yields -0.095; 14.4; 13.8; 14.1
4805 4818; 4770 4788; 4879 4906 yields 0.146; 11.5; 16.7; 13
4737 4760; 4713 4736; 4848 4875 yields -0.087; 15.1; 17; 15.4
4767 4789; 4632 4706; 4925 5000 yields 0.387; 14.5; 18.8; 16.1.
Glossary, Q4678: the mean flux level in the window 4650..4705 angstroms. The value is 14.7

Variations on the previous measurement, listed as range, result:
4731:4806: 13.9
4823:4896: 15.7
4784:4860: 13.4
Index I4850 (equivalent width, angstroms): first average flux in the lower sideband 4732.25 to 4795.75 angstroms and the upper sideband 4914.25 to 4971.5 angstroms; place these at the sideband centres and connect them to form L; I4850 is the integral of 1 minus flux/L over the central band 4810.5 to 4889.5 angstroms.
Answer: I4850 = 8.3 angstroms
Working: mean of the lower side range 13.7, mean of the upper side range 20.1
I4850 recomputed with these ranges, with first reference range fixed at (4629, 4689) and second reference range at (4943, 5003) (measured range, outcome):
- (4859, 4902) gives -3.64 angstroms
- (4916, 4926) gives -2.83 angstroms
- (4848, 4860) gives 1.87 angstroms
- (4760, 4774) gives 5.14 angstroms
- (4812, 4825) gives 2.59 angstroms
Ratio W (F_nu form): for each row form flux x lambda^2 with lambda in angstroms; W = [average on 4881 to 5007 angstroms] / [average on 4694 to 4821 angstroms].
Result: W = 1.41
